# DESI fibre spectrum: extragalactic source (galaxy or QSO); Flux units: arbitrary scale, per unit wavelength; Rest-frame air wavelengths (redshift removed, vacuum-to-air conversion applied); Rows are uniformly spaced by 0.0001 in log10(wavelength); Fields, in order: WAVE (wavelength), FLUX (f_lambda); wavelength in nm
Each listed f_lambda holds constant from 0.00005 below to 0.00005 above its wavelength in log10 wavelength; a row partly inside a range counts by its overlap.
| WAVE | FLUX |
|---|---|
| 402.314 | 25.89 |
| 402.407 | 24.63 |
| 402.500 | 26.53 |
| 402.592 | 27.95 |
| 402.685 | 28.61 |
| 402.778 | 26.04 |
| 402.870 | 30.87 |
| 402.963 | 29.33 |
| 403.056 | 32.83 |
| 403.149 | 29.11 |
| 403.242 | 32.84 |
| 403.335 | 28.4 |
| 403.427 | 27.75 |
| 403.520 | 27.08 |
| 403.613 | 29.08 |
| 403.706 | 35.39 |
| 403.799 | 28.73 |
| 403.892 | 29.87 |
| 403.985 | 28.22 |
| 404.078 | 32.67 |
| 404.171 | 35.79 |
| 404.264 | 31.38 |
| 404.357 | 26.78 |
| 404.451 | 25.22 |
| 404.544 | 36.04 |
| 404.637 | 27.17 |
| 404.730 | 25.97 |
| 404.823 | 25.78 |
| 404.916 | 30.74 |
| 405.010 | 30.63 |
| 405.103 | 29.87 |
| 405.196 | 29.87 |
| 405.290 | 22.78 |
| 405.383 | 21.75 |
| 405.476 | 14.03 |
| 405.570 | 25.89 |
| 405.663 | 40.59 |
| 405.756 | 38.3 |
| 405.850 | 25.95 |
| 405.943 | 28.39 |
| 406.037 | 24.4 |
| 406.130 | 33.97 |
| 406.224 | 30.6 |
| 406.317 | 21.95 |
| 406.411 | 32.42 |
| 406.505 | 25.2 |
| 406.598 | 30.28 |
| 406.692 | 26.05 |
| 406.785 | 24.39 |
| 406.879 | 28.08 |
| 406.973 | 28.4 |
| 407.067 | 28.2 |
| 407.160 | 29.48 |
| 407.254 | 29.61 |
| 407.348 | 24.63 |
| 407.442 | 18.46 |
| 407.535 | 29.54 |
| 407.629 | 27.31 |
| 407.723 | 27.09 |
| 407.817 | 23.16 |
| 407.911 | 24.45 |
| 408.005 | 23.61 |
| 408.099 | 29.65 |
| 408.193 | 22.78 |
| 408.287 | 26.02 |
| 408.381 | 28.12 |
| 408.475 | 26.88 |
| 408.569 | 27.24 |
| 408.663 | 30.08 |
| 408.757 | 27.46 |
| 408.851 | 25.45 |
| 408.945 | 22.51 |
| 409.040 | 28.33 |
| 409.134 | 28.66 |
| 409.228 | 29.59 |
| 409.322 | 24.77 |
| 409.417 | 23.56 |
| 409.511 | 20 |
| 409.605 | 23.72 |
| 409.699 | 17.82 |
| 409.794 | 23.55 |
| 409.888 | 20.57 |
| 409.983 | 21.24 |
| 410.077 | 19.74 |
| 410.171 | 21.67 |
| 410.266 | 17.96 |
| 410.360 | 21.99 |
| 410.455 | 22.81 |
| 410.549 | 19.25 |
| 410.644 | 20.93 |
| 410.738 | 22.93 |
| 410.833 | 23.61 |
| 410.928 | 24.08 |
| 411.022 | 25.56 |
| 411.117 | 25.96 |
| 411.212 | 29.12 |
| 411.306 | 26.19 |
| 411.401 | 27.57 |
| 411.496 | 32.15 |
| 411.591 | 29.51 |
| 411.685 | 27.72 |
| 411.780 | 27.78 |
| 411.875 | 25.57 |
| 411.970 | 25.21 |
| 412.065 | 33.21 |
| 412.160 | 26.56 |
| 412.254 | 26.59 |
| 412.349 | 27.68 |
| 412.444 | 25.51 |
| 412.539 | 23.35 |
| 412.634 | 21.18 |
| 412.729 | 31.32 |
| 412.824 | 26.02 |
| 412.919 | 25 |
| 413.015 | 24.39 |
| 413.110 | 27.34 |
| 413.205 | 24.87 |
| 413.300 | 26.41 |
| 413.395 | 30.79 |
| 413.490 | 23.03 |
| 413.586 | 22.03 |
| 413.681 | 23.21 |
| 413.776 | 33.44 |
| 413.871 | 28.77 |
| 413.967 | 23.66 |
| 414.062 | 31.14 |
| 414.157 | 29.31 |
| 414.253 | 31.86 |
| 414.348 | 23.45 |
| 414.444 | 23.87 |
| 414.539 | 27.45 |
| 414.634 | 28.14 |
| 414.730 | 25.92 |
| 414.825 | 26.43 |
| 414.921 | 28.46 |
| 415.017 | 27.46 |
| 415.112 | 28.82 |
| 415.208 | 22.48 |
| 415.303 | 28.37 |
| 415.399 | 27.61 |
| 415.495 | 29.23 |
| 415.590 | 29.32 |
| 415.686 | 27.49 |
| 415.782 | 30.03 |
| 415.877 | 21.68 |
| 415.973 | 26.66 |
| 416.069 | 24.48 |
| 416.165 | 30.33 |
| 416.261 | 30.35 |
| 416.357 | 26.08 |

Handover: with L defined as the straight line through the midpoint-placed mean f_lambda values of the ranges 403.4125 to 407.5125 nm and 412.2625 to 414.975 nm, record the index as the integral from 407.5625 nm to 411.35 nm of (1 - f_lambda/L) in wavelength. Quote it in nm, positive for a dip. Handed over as 0.43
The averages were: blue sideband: 28.4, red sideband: 26.6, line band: 24.4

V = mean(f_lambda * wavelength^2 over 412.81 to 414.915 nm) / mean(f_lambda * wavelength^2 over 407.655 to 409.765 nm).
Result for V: 1.07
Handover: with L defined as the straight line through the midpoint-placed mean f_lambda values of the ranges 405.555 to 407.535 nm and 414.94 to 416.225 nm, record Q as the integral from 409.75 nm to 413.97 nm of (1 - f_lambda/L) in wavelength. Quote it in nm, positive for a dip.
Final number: 0.37 nm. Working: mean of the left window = 28.4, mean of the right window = 27.3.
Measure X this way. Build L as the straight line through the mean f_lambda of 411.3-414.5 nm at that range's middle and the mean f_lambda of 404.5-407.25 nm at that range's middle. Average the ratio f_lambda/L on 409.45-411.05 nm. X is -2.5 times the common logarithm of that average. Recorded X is 0.26 mag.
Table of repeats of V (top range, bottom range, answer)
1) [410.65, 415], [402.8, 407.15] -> 0.96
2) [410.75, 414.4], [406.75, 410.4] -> 1.09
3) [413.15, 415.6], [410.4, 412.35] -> 1.05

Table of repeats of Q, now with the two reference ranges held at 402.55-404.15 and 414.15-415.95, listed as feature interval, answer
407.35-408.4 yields 0.12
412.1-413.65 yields 0.11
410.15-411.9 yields 0.20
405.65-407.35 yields 0.01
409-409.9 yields 0.14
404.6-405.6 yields 0.12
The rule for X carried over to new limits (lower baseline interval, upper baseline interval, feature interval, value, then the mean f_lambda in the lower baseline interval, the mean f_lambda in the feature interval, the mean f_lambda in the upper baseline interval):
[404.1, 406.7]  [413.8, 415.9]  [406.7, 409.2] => 0.07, 28.6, 26.5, 27.5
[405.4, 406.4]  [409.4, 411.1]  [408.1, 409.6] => -0.10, 28.4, 26.1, 21.8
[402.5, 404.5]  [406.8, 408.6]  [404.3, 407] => 0.00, 29.6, 28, 26.4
